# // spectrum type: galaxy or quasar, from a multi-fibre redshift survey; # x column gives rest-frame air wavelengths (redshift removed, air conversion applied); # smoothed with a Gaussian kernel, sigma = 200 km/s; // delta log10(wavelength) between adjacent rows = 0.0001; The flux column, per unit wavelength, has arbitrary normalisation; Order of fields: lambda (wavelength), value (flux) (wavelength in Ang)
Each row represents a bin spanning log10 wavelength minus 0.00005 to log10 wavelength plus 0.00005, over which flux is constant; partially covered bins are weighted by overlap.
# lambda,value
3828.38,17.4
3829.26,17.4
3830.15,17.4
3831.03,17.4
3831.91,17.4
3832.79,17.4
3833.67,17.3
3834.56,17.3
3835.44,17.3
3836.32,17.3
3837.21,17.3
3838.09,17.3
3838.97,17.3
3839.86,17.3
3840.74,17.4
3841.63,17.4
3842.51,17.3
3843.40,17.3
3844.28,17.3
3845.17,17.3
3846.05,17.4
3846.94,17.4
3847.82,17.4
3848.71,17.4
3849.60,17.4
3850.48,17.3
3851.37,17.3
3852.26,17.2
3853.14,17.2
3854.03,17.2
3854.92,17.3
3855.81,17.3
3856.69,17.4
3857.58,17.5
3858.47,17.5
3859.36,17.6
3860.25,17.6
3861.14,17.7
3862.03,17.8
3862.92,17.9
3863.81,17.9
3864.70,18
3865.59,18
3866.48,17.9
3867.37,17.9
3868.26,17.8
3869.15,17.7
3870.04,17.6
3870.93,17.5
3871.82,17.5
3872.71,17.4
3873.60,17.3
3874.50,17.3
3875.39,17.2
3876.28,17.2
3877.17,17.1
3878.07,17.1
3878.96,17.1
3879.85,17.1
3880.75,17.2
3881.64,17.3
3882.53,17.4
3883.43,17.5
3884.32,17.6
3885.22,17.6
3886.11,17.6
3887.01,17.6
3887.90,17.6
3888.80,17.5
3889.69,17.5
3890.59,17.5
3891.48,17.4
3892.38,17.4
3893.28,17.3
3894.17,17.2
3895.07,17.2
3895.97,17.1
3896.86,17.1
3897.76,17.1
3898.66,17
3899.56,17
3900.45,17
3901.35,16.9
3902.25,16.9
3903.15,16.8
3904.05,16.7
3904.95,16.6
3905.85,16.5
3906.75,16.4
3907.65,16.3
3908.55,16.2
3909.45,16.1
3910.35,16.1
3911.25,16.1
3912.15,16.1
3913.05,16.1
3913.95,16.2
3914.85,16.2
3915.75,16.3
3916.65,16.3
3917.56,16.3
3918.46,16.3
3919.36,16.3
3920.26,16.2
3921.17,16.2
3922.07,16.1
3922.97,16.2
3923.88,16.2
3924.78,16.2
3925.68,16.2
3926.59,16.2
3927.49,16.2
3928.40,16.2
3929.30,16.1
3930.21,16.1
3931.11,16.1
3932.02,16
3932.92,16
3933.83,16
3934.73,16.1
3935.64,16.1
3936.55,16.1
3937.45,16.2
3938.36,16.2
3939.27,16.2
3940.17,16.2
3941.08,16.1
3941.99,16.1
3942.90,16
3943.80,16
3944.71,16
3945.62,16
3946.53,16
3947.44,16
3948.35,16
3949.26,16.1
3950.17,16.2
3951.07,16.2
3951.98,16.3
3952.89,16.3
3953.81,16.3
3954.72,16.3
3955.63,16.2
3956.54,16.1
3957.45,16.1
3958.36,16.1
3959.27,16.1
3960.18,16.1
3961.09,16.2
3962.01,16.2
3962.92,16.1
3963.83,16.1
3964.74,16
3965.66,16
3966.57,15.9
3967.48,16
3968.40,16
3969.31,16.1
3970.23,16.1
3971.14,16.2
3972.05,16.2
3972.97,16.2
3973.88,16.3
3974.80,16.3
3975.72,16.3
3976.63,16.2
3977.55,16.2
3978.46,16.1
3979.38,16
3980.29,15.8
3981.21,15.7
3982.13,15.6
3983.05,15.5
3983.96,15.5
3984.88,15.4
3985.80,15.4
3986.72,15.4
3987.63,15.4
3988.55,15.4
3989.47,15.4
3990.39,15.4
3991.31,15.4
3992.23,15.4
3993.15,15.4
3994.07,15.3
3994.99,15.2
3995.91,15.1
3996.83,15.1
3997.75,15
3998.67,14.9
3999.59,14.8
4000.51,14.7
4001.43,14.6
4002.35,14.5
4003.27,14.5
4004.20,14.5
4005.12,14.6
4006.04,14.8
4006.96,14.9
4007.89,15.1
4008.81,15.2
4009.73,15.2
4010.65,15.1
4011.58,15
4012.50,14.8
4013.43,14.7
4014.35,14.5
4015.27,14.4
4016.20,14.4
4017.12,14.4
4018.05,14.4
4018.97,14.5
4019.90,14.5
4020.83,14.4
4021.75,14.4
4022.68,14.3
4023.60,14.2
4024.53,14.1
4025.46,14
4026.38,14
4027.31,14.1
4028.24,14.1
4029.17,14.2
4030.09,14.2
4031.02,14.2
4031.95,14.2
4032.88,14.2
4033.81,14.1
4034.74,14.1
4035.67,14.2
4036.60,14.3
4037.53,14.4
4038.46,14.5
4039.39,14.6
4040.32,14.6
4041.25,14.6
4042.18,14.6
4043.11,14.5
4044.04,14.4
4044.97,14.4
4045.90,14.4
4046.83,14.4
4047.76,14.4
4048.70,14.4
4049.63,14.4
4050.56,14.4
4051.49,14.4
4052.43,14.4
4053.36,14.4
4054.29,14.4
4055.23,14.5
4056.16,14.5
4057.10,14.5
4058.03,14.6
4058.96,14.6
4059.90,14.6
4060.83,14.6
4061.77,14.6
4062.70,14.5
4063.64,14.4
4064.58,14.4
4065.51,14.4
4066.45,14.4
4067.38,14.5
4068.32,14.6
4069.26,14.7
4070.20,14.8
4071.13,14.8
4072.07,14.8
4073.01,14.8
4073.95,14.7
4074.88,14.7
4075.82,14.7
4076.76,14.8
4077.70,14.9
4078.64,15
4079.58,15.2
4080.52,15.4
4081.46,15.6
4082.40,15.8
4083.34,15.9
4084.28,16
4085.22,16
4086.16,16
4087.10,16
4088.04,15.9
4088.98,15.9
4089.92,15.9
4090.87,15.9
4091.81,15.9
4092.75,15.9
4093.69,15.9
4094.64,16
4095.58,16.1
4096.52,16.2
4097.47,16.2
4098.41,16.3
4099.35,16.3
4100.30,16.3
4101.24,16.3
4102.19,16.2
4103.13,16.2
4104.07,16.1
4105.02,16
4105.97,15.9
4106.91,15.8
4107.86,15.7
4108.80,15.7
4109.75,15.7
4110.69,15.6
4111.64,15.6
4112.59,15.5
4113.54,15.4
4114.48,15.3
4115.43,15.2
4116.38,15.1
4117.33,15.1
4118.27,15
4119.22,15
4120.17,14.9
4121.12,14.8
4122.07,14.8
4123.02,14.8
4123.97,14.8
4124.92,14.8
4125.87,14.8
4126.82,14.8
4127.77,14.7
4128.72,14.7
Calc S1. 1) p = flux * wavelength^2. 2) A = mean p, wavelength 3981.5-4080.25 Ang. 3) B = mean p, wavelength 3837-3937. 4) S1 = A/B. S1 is 0.9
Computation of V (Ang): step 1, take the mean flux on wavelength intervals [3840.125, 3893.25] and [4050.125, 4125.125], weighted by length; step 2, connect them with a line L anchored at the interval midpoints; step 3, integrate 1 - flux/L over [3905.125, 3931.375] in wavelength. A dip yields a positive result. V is 1.1 Ang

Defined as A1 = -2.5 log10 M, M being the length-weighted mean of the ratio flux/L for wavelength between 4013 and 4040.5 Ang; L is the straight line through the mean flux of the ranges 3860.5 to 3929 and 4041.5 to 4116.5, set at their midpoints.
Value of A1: 0.102 mag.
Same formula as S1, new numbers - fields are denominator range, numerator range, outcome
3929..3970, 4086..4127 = 1.05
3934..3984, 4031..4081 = 0.95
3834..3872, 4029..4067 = 0.91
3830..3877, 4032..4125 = 0.97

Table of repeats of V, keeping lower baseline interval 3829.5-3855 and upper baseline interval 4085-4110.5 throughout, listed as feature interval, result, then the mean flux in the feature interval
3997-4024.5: 3.0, 14.7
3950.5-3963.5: 0.4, 16.2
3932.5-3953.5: 0.9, 16.1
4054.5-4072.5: 1.8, 14.6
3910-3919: 0.4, 16.2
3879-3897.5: -0.3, 17.4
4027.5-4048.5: 2.5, 14.3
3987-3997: 0.7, 15.3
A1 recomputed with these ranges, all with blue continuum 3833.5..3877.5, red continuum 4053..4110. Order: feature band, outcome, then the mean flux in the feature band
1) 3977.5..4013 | 0.07 mag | 15.2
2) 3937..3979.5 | 0.02 mag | 16.1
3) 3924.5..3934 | 0.04 mag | 16.1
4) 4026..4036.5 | 0.12 mag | 14.1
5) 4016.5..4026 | 0.11 mag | 14.3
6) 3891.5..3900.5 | -0.01 mag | 17.2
